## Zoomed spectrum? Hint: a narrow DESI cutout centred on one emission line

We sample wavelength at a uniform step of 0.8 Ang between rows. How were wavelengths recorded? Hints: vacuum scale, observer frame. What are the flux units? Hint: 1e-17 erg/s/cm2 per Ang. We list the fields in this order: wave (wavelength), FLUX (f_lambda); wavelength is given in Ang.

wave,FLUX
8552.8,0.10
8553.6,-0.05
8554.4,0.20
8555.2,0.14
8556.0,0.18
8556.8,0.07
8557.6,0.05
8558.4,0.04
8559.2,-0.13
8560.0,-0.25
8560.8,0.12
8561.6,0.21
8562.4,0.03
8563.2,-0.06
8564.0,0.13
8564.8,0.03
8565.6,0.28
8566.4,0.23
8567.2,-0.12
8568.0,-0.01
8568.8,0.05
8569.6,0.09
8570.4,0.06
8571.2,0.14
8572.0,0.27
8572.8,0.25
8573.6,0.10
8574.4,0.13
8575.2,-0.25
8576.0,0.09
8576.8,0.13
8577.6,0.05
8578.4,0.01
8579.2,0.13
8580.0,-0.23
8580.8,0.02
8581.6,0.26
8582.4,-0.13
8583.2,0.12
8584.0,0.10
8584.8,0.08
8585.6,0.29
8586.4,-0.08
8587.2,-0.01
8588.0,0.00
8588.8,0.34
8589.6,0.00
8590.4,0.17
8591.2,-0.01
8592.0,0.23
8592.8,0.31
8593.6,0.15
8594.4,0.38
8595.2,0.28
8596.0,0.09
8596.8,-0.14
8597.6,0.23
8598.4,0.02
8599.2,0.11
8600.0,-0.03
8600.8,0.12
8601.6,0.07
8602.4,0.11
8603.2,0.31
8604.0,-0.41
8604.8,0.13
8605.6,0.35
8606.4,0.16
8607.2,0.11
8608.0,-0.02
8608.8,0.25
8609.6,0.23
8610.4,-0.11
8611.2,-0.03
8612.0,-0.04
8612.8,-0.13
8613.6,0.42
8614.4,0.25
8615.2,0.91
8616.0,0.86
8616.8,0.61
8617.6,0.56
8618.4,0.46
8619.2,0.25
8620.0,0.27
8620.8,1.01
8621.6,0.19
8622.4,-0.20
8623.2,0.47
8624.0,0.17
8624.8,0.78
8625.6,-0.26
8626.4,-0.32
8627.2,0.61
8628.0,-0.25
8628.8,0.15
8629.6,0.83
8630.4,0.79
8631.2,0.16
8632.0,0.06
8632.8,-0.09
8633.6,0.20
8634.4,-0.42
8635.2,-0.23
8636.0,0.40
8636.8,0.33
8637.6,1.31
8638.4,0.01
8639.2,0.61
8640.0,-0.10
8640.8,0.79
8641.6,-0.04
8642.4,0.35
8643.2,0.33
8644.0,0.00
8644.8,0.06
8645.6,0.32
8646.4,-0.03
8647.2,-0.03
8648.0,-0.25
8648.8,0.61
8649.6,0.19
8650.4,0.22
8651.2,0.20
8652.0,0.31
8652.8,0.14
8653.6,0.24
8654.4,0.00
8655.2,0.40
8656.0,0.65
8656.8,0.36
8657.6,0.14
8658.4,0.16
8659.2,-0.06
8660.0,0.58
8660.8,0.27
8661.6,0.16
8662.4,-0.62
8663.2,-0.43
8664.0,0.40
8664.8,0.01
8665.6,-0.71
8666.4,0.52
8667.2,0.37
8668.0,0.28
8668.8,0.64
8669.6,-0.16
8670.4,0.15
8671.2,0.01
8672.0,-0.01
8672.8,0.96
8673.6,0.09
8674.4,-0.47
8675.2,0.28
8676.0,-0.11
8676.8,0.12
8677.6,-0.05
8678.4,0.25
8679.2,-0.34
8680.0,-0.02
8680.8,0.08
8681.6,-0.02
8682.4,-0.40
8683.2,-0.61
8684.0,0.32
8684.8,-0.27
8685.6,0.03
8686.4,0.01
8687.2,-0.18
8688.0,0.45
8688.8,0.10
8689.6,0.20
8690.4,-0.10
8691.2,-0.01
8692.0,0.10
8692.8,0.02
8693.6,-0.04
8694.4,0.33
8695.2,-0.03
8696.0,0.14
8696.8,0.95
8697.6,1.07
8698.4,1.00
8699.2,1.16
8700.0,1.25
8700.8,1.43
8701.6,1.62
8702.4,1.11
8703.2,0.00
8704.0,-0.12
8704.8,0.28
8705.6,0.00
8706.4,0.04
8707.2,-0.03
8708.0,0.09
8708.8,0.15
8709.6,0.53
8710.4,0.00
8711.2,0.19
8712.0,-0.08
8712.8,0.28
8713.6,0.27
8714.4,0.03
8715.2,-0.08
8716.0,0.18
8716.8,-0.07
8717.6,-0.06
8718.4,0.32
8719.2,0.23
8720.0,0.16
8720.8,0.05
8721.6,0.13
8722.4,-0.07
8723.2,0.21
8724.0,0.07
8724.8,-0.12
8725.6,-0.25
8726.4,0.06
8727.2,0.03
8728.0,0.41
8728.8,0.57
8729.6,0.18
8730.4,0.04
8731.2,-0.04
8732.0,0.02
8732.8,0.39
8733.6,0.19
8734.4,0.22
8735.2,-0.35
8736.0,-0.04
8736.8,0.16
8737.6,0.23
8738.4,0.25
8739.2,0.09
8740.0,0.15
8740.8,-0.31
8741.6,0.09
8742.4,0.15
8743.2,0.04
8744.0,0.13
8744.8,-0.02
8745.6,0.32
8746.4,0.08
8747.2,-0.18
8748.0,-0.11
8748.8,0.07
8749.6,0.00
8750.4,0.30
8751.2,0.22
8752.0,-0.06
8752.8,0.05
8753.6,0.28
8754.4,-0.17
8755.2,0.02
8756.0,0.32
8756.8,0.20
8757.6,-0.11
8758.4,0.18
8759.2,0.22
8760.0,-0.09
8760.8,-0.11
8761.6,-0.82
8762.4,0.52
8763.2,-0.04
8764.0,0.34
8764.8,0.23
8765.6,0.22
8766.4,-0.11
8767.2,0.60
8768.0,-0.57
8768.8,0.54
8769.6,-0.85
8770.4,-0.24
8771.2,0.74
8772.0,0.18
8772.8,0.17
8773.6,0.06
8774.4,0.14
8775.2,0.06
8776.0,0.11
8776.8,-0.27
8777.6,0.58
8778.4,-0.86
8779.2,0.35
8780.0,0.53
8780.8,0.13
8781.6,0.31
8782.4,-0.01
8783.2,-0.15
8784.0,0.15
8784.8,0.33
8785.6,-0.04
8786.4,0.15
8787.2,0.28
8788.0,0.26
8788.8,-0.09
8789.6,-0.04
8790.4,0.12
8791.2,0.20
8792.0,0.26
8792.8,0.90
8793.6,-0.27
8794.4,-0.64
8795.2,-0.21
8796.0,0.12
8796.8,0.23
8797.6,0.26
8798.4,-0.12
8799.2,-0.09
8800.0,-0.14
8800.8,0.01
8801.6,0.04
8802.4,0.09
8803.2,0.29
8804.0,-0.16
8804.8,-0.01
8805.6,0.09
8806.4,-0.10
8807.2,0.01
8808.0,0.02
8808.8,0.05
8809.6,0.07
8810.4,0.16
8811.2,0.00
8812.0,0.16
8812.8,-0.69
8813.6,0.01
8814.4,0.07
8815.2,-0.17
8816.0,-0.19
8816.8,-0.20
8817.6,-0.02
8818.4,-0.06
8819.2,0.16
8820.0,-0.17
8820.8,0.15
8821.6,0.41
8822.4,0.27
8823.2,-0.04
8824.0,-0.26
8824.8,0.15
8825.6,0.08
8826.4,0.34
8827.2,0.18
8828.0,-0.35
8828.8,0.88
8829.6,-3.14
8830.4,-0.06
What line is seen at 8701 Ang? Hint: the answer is [O III]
